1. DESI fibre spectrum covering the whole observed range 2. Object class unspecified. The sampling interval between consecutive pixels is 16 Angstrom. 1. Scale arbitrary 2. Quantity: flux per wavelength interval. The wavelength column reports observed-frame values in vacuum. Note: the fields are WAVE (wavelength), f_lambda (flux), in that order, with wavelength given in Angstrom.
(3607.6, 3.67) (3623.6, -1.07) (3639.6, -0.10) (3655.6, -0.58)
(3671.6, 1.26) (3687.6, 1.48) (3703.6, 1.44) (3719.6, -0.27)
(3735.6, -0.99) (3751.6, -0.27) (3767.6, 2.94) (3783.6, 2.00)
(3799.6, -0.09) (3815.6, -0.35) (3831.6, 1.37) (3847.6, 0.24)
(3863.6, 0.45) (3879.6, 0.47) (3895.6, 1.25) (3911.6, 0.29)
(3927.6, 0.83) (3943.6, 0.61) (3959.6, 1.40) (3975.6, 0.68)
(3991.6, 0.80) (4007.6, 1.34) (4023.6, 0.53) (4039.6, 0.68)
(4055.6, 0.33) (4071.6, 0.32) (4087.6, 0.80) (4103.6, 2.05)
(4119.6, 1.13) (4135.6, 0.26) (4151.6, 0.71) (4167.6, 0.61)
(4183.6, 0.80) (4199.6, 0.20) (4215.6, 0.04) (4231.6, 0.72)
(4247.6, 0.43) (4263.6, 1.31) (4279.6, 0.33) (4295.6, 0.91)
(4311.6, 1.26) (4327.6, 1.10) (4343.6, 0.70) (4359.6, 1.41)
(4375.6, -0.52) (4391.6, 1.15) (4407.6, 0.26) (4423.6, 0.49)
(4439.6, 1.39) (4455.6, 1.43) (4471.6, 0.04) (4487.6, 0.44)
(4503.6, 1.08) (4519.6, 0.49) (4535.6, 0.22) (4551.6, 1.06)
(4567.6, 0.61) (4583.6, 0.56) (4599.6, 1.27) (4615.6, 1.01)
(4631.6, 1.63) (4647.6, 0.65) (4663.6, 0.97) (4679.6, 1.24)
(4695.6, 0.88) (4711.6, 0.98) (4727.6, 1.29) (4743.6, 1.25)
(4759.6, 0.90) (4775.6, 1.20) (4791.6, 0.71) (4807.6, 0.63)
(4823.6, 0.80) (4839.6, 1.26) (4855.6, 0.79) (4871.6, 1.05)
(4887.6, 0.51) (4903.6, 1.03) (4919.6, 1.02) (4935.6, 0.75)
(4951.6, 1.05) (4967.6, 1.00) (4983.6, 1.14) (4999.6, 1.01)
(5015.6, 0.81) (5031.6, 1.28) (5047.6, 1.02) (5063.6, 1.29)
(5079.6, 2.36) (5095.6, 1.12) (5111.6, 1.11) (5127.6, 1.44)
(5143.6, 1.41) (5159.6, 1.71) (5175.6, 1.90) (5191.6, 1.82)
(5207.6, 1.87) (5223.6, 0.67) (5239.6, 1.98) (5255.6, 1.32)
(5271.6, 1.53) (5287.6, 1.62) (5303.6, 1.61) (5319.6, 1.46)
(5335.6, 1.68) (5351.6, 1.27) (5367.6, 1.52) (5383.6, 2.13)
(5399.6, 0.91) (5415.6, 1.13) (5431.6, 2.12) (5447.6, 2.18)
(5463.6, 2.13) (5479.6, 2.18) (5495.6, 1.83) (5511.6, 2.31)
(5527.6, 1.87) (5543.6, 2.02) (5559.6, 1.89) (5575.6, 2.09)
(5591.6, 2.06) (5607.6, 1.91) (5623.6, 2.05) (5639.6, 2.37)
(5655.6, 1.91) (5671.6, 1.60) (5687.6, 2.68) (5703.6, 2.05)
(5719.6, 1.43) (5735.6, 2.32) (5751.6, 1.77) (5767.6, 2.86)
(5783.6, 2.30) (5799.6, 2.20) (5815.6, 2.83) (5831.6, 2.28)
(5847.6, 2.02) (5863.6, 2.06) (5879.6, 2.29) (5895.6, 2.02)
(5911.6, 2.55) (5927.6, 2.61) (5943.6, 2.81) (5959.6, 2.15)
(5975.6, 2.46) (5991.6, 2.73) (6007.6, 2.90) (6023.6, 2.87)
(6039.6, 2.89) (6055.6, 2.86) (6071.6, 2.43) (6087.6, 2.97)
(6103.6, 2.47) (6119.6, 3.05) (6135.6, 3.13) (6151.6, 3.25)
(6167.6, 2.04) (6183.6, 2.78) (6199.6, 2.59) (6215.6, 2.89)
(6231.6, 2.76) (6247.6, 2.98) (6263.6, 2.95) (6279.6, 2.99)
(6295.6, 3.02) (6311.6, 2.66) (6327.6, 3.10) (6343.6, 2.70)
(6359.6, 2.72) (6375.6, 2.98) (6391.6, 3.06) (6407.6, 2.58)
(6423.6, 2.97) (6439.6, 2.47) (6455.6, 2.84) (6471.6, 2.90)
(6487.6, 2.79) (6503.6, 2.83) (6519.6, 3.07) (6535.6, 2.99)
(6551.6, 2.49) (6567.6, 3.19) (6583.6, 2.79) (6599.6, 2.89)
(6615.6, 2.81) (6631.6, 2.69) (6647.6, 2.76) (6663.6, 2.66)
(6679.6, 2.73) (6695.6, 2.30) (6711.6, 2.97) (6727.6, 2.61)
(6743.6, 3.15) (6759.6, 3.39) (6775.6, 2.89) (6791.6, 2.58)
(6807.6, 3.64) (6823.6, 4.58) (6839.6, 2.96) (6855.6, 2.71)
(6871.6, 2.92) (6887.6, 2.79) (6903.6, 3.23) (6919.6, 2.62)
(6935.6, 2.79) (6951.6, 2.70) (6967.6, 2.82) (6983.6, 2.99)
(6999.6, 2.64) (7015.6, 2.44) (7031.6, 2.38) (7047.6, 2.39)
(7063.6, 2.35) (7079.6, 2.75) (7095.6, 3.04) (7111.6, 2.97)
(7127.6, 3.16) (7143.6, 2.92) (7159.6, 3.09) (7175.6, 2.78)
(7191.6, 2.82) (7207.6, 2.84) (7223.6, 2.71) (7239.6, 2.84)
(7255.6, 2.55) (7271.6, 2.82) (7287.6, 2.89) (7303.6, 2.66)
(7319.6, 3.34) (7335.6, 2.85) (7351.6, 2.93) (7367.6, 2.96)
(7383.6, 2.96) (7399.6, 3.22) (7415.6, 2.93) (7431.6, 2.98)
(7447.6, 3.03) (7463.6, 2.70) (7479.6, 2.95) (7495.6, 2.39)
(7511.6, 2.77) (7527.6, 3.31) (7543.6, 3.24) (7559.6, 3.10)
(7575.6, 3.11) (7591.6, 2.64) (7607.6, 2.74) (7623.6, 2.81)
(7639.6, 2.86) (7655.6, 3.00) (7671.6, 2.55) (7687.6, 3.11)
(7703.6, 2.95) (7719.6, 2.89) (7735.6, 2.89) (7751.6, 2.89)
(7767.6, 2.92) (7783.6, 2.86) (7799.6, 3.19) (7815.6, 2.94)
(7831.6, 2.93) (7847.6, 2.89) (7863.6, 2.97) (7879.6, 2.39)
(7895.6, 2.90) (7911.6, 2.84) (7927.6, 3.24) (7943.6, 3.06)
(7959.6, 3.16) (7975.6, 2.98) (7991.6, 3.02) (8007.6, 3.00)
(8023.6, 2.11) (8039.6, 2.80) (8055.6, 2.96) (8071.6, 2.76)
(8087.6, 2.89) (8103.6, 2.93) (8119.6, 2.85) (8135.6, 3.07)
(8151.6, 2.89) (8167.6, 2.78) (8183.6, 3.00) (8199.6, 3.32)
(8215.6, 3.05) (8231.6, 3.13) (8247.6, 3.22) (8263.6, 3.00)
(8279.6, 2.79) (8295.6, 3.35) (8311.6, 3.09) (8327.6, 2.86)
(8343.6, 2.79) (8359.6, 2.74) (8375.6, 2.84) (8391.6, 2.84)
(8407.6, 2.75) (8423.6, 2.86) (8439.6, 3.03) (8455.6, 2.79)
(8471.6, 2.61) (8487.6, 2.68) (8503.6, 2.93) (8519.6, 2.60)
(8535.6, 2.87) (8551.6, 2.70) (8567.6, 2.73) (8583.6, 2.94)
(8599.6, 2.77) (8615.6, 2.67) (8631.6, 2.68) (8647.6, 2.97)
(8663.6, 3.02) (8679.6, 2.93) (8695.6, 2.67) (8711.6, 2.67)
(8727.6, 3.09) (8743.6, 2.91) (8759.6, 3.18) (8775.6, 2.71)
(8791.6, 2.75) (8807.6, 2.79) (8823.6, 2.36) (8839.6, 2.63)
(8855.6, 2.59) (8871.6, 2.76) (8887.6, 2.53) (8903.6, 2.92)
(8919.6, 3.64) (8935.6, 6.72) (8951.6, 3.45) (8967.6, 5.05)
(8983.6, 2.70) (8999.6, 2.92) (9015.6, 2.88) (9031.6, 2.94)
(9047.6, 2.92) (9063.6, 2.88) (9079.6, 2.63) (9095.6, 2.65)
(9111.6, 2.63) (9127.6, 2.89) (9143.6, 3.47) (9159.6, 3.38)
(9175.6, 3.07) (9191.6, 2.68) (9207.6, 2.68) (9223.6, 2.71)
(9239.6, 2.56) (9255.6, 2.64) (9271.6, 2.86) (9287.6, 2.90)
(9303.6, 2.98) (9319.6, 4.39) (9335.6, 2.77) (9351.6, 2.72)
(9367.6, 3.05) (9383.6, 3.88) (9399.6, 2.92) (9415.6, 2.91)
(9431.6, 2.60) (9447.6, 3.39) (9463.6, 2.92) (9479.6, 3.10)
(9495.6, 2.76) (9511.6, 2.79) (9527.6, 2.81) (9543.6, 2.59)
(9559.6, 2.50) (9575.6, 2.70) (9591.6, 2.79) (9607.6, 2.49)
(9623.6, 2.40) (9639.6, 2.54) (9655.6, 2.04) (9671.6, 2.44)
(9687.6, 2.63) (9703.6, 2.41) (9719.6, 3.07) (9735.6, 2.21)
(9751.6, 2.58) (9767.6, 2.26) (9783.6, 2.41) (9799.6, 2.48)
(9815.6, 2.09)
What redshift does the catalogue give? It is 0.36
